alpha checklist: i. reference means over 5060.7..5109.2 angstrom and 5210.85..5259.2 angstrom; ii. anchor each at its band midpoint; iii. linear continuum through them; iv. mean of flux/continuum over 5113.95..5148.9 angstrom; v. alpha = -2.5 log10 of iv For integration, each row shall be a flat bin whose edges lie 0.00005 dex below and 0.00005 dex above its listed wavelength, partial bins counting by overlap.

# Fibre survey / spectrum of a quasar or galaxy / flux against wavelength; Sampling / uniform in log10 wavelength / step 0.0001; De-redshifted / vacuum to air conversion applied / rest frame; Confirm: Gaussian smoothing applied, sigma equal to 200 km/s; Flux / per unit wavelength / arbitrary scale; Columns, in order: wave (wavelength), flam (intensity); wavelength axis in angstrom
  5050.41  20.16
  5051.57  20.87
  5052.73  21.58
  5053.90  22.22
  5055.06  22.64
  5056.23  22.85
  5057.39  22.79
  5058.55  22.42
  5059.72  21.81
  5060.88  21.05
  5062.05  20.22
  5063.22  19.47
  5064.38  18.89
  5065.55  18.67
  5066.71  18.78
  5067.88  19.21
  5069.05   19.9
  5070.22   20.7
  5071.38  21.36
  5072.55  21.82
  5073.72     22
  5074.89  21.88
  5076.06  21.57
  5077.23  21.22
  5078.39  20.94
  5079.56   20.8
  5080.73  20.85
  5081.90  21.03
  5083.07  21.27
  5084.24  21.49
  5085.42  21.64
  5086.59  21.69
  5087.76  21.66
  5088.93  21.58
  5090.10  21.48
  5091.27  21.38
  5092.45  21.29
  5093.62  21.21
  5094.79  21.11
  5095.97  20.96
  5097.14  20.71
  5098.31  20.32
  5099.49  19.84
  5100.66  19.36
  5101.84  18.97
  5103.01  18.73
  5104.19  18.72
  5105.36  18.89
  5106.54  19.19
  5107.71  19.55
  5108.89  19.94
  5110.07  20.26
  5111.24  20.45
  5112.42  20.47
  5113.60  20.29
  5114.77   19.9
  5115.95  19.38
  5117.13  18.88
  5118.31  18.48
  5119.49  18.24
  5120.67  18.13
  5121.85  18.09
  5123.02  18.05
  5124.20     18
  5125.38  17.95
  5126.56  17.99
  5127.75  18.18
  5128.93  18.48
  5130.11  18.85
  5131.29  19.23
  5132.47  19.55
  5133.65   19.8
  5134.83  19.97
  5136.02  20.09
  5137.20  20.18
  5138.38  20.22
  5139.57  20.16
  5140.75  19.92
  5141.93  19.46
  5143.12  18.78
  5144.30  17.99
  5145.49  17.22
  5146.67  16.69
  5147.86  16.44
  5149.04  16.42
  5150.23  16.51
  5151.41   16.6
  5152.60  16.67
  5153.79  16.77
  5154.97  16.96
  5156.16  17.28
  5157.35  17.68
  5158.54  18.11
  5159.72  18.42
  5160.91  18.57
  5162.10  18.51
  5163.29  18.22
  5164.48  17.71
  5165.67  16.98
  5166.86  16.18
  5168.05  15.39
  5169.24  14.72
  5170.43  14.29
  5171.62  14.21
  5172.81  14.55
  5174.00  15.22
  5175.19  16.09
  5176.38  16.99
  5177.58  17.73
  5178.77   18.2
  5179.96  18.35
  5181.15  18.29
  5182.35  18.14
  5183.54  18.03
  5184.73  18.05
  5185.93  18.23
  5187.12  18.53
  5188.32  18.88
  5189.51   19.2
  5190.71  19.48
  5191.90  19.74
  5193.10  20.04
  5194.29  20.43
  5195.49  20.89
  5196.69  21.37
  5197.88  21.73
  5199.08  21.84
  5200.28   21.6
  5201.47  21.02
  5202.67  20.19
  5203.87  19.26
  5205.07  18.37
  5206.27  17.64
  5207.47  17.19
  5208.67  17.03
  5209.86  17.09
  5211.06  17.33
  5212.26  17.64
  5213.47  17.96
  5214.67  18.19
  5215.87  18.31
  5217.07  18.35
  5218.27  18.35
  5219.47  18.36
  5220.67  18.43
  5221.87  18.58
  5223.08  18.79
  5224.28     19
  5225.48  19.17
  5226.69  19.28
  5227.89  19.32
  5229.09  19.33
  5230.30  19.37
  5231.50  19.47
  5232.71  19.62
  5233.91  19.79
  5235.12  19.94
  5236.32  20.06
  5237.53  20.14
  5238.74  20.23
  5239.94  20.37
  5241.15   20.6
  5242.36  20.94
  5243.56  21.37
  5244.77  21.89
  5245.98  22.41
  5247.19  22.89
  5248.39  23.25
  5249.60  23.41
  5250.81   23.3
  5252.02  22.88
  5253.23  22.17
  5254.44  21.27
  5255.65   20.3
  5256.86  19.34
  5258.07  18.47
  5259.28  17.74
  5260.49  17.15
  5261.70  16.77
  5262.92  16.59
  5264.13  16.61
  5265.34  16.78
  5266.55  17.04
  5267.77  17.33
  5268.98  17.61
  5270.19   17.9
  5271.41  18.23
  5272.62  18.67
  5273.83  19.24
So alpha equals 0.09 mag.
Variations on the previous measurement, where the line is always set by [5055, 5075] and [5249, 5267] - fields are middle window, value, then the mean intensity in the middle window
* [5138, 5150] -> 0.11 mag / 18.2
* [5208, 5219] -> 0.11 mag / 17.8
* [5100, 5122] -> 0.07 mag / 19.3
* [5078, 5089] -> -0.03 mag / 21.3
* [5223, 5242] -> -0.01 mag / 19.7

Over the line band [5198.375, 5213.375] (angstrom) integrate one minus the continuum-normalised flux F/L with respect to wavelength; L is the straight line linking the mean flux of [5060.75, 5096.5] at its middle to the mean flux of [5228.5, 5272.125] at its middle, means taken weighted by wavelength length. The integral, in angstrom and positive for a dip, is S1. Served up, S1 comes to 0.9 angstrom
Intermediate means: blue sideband 20.9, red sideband 19.8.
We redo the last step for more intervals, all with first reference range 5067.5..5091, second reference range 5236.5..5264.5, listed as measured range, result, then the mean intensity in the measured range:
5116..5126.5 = 1.38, 18.3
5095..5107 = 0.86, 19.6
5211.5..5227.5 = 1.63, 18.5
